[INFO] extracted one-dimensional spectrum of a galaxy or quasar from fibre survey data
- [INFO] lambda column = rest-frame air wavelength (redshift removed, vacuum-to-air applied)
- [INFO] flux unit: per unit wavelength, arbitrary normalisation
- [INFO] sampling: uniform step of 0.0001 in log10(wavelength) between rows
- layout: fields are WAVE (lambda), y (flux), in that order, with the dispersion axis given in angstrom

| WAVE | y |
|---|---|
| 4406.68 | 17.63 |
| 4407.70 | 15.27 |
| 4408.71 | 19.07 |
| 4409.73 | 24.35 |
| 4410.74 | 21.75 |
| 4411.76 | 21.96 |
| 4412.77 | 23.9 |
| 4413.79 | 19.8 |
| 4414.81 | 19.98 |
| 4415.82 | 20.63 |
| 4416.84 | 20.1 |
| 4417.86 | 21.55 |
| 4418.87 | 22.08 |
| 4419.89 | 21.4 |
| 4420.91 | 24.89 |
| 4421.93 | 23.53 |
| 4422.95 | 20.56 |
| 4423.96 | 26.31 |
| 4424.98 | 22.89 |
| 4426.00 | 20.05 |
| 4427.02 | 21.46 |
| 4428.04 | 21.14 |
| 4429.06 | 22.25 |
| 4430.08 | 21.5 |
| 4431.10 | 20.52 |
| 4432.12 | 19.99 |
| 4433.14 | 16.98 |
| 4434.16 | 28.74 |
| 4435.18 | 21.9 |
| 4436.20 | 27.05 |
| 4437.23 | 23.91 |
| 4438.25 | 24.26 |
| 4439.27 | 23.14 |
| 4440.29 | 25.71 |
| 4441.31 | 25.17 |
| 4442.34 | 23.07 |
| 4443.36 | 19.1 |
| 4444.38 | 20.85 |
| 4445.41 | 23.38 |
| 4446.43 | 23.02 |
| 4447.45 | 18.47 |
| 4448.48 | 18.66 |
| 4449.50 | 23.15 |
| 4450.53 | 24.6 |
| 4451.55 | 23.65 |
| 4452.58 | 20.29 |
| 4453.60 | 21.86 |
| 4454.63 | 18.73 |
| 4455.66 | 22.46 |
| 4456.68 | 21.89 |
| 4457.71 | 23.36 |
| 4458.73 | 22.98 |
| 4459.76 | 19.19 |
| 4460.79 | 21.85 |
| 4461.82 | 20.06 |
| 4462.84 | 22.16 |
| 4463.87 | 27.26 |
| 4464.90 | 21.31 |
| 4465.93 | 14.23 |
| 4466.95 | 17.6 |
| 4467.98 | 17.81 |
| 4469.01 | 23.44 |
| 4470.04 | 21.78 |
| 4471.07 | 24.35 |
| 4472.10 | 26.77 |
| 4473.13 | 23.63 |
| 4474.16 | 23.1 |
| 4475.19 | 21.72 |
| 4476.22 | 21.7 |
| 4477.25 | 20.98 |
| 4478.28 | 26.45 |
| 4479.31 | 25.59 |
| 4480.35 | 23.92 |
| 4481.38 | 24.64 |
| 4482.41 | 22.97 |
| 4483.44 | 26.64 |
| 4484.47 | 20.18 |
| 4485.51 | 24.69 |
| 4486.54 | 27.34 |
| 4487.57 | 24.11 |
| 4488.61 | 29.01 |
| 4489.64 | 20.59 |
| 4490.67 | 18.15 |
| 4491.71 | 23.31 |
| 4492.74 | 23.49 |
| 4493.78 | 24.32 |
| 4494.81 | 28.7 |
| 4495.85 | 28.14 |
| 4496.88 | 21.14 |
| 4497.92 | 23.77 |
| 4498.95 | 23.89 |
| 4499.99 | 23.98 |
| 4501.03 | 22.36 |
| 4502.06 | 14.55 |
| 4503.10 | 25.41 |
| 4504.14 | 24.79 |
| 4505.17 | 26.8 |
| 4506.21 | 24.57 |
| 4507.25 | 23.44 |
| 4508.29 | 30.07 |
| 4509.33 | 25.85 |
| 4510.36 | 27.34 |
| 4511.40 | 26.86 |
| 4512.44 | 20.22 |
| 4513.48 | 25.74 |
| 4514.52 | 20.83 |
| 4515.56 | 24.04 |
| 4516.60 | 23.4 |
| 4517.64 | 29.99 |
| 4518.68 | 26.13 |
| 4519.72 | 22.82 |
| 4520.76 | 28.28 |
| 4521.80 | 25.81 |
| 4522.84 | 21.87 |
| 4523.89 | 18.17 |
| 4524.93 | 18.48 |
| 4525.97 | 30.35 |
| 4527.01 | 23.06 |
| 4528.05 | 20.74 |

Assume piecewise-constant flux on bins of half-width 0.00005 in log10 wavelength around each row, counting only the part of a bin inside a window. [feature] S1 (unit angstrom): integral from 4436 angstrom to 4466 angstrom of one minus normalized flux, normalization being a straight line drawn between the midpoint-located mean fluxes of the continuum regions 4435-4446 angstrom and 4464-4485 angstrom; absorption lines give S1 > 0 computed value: 1.2 angstrom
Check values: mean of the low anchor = 23.5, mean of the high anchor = 22.5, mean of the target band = 22.2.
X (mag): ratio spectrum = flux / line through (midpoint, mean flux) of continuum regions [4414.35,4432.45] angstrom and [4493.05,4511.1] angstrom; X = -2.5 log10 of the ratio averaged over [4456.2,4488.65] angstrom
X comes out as 0.04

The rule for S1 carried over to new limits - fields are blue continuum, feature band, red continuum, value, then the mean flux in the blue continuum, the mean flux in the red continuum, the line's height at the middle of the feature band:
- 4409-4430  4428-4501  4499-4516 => 1.1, 22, 24.2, 23.1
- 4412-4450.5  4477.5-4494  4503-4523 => 0.1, 22.2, 25.3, 24.3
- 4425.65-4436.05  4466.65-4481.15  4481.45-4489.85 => 0.7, 21.7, 24.6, 24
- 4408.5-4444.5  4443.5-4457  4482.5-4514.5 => 0.8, 22.3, 24.2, 22.9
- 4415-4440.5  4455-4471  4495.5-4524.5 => 1.4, 22.4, 24.3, 23.2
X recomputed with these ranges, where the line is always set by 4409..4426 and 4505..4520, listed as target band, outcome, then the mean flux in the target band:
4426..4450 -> 0.02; 22.3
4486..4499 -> 0.01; 24.3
